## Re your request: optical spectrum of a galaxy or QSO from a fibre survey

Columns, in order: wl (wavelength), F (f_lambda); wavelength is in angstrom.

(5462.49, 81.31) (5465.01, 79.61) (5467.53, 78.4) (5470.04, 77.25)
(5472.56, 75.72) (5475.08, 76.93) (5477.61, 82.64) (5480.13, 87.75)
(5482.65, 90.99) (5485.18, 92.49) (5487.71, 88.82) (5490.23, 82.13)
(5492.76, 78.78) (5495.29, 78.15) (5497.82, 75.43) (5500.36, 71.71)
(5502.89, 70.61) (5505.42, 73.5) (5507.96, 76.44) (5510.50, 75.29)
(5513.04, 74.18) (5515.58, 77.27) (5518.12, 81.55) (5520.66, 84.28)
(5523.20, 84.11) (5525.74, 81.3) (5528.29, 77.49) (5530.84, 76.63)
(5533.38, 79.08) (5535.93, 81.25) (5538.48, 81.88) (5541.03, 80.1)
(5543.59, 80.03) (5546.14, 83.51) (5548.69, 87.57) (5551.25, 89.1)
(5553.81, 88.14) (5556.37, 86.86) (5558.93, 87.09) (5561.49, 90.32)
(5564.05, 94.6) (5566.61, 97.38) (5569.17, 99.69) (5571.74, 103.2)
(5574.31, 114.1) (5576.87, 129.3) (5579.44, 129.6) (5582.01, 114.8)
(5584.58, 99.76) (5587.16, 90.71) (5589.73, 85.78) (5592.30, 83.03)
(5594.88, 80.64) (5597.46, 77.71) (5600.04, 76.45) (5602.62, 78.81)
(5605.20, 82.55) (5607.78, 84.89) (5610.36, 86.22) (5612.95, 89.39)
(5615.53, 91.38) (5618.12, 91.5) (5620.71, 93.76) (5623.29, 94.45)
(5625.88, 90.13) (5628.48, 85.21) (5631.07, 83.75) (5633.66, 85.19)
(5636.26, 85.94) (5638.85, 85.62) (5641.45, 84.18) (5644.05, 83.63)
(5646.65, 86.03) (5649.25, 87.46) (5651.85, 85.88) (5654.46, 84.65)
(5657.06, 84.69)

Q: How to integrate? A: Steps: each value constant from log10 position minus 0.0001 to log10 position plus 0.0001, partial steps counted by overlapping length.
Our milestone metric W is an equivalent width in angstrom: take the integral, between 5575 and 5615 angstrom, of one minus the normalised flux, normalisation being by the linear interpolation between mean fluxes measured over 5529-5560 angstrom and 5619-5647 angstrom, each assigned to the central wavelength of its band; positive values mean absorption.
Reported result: -3.50 angstrom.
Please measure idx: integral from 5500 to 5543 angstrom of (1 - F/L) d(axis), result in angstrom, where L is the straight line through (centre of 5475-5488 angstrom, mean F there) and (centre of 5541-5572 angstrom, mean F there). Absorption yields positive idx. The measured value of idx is 5.0 angstrom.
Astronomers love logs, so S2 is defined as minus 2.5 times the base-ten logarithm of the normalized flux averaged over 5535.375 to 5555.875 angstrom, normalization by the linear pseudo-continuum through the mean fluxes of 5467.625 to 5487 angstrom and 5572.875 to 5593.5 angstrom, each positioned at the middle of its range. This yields 0.17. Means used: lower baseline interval 83.3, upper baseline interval 106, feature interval 84.1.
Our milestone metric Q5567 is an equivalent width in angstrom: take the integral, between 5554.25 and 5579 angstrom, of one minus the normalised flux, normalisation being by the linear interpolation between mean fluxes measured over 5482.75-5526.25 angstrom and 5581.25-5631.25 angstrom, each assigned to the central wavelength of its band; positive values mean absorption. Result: -4.7 angstrom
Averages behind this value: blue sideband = 79.5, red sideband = 87.8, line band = 101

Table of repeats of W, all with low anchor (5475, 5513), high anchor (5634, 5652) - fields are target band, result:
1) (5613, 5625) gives -1.1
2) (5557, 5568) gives -1.3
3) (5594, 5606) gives 0.7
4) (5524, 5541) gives 0.3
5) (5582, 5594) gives -1.3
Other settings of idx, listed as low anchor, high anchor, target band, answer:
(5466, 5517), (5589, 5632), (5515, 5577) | -4.4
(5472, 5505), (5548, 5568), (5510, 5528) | 1.1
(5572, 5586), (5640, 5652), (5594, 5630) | 5.2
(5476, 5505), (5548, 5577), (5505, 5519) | 1.5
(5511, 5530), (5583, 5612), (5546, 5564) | -1.4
